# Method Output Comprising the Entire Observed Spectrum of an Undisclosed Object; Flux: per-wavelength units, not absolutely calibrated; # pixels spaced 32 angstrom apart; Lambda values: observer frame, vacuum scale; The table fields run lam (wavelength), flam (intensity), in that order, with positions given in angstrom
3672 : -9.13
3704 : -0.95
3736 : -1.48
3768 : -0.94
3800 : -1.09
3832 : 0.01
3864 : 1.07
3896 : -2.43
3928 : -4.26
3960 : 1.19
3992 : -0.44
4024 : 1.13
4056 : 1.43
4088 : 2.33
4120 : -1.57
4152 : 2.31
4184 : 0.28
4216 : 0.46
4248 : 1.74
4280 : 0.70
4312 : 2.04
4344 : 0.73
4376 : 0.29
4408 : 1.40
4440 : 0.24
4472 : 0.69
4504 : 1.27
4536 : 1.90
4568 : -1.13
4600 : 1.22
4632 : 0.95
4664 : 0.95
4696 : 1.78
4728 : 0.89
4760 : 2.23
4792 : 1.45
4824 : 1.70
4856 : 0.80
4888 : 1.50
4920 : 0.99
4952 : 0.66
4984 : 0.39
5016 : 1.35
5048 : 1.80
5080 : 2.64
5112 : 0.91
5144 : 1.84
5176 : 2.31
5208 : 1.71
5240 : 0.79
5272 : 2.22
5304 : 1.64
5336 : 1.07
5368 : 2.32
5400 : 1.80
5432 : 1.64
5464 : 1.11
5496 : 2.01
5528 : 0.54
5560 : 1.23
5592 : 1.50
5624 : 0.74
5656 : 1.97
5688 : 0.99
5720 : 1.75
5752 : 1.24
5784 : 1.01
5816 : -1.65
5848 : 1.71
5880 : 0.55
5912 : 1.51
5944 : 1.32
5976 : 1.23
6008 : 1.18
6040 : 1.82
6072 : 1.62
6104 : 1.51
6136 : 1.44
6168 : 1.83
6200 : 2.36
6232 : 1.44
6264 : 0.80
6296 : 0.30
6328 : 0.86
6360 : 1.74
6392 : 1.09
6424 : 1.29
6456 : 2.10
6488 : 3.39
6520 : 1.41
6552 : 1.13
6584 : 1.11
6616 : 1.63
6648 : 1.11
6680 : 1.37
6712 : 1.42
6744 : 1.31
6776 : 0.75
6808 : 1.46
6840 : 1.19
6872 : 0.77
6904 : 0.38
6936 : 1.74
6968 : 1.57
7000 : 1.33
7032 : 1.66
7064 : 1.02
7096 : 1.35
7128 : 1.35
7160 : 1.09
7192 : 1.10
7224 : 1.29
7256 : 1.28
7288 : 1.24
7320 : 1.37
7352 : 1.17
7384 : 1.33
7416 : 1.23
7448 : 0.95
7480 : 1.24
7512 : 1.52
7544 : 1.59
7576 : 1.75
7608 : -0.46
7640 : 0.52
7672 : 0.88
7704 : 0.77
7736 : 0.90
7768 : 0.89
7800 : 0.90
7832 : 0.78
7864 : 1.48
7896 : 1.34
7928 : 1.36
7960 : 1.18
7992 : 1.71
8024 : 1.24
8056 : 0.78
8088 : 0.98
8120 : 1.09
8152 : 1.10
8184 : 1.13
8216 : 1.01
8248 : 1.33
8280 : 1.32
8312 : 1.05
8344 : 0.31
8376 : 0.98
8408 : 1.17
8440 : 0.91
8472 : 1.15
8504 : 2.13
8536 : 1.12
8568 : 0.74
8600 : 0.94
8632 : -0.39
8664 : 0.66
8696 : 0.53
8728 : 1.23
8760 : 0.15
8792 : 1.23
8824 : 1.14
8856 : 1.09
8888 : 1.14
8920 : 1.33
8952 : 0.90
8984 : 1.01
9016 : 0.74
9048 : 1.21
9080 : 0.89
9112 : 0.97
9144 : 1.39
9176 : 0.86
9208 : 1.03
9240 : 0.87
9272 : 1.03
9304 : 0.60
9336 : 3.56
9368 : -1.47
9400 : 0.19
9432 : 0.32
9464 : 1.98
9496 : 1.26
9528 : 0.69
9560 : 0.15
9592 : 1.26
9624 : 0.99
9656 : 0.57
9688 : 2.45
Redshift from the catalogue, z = 0.30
